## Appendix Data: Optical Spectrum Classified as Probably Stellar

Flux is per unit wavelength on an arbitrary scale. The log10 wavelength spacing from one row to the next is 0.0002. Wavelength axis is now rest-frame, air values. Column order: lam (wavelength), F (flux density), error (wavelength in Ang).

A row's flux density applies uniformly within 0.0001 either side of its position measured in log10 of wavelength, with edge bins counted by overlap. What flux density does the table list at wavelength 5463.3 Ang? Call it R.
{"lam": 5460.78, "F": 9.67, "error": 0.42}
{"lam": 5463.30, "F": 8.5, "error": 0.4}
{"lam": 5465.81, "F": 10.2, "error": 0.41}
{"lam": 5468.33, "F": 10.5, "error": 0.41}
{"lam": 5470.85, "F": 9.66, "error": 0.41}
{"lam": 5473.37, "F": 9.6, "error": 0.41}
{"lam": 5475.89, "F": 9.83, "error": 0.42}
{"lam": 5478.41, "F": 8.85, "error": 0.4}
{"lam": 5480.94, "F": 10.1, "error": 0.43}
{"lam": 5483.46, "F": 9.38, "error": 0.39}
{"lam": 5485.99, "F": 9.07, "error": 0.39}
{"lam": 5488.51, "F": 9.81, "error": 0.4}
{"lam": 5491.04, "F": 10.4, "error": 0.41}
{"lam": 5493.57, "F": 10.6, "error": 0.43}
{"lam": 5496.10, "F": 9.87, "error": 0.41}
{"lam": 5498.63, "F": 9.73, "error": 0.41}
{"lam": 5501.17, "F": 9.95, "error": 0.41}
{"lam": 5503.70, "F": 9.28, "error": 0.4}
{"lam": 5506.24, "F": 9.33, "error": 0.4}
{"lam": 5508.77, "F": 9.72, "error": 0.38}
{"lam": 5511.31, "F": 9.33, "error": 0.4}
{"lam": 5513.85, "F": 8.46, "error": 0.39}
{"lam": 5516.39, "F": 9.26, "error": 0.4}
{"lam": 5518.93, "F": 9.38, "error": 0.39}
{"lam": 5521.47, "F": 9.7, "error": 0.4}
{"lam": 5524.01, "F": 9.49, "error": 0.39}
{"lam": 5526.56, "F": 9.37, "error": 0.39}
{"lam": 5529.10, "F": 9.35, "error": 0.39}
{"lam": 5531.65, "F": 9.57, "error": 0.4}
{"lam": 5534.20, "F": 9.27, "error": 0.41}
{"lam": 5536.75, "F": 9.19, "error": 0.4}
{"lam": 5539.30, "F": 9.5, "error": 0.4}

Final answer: 8.5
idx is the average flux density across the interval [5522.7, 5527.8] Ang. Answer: 9.43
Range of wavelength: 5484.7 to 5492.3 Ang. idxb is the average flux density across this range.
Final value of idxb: 9.76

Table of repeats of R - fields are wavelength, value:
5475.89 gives 9.83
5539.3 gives 9.5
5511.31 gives 9.33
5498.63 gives 9.73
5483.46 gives 9.38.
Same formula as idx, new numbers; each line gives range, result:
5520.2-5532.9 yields 9.5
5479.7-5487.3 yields 9.53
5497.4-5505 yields 9.64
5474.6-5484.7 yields 9.54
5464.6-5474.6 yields 9.99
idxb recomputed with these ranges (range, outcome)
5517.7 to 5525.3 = 9.52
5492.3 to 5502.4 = 10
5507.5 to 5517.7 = 9.2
